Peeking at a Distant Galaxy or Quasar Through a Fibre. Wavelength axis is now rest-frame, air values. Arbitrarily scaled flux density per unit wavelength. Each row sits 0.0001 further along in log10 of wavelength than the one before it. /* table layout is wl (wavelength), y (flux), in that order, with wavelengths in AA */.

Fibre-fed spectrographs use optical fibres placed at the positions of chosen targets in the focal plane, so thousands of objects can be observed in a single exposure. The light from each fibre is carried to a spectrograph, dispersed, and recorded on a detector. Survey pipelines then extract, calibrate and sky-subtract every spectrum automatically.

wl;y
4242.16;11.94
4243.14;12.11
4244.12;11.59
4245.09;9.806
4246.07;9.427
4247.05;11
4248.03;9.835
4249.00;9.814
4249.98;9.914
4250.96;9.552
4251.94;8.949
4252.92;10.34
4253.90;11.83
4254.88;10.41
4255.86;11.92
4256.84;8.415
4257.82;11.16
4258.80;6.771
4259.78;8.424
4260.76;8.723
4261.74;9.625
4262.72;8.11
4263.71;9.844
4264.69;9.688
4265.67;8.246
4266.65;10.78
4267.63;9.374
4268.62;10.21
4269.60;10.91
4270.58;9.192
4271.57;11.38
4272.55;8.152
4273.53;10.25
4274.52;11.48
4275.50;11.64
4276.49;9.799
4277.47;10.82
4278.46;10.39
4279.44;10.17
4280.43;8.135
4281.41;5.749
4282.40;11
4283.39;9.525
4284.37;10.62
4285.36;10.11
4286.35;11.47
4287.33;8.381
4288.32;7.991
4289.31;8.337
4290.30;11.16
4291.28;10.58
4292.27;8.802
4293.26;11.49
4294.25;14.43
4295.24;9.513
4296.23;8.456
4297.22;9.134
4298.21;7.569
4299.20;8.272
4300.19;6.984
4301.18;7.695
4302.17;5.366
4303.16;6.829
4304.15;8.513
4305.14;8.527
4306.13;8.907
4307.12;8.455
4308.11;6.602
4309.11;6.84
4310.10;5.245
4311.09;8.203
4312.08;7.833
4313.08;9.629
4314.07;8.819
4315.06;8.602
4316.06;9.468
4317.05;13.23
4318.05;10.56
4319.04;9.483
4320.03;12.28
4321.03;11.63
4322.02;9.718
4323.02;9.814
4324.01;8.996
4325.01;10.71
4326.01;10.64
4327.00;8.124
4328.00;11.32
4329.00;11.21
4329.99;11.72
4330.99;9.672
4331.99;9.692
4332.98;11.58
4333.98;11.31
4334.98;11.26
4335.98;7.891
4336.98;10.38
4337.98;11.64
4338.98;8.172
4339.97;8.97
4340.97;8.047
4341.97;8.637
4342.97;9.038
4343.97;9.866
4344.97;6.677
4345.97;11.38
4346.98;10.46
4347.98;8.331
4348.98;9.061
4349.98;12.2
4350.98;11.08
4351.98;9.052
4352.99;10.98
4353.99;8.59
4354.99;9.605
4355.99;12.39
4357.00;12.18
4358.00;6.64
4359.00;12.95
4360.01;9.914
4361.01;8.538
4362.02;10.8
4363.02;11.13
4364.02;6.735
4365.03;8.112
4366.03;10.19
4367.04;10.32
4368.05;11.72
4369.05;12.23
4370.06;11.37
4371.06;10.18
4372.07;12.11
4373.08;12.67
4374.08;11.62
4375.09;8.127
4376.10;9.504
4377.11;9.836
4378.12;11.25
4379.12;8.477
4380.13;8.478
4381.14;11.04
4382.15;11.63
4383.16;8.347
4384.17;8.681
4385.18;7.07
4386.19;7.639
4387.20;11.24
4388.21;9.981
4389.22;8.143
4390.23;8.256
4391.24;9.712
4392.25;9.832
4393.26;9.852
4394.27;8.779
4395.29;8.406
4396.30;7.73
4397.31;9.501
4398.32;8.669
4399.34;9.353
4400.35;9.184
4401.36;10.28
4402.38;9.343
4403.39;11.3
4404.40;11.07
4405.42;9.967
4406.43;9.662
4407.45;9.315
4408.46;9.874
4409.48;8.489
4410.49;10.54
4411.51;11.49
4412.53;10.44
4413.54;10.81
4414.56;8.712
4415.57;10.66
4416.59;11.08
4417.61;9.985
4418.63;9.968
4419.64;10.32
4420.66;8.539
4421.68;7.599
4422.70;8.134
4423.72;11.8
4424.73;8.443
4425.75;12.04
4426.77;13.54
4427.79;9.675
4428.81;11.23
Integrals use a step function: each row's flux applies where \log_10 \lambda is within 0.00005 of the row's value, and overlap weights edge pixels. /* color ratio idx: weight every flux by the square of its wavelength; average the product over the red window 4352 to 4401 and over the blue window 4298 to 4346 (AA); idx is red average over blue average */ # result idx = 1.1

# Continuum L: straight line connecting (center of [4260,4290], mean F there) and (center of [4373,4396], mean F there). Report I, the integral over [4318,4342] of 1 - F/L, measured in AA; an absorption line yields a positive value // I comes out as -1.5 AA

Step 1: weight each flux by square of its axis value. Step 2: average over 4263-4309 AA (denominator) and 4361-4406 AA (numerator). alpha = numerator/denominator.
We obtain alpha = 1.1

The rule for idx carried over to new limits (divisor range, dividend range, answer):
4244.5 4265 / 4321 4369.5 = 1.08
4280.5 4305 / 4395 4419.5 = 1.15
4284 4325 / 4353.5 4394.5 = 1.12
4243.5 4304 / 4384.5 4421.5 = 1.06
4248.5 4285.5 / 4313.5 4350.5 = 1.06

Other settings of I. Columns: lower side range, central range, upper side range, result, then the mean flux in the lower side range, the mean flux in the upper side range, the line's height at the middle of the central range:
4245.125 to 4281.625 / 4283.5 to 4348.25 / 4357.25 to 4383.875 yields 3.6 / 9.77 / 10.2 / 9.96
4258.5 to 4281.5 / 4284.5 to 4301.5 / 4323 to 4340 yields 0.6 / 9.58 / 10.2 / 9.82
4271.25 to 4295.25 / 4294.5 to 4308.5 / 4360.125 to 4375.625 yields 2.9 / 10.1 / 10.4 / 10.1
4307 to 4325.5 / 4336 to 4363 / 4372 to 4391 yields -1.0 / 9.29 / 9.63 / 9.46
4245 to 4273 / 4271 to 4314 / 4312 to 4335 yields 4.1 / 9.72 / 10.3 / 10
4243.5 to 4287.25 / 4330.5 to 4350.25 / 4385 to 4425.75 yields 0.1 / 9.87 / 9.58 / 9.72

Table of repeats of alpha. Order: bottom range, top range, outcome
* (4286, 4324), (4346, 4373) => 1.17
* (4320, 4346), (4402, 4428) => 1.06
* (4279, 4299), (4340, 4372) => 1.07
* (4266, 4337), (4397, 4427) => 1.10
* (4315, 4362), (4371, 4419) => 0.99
